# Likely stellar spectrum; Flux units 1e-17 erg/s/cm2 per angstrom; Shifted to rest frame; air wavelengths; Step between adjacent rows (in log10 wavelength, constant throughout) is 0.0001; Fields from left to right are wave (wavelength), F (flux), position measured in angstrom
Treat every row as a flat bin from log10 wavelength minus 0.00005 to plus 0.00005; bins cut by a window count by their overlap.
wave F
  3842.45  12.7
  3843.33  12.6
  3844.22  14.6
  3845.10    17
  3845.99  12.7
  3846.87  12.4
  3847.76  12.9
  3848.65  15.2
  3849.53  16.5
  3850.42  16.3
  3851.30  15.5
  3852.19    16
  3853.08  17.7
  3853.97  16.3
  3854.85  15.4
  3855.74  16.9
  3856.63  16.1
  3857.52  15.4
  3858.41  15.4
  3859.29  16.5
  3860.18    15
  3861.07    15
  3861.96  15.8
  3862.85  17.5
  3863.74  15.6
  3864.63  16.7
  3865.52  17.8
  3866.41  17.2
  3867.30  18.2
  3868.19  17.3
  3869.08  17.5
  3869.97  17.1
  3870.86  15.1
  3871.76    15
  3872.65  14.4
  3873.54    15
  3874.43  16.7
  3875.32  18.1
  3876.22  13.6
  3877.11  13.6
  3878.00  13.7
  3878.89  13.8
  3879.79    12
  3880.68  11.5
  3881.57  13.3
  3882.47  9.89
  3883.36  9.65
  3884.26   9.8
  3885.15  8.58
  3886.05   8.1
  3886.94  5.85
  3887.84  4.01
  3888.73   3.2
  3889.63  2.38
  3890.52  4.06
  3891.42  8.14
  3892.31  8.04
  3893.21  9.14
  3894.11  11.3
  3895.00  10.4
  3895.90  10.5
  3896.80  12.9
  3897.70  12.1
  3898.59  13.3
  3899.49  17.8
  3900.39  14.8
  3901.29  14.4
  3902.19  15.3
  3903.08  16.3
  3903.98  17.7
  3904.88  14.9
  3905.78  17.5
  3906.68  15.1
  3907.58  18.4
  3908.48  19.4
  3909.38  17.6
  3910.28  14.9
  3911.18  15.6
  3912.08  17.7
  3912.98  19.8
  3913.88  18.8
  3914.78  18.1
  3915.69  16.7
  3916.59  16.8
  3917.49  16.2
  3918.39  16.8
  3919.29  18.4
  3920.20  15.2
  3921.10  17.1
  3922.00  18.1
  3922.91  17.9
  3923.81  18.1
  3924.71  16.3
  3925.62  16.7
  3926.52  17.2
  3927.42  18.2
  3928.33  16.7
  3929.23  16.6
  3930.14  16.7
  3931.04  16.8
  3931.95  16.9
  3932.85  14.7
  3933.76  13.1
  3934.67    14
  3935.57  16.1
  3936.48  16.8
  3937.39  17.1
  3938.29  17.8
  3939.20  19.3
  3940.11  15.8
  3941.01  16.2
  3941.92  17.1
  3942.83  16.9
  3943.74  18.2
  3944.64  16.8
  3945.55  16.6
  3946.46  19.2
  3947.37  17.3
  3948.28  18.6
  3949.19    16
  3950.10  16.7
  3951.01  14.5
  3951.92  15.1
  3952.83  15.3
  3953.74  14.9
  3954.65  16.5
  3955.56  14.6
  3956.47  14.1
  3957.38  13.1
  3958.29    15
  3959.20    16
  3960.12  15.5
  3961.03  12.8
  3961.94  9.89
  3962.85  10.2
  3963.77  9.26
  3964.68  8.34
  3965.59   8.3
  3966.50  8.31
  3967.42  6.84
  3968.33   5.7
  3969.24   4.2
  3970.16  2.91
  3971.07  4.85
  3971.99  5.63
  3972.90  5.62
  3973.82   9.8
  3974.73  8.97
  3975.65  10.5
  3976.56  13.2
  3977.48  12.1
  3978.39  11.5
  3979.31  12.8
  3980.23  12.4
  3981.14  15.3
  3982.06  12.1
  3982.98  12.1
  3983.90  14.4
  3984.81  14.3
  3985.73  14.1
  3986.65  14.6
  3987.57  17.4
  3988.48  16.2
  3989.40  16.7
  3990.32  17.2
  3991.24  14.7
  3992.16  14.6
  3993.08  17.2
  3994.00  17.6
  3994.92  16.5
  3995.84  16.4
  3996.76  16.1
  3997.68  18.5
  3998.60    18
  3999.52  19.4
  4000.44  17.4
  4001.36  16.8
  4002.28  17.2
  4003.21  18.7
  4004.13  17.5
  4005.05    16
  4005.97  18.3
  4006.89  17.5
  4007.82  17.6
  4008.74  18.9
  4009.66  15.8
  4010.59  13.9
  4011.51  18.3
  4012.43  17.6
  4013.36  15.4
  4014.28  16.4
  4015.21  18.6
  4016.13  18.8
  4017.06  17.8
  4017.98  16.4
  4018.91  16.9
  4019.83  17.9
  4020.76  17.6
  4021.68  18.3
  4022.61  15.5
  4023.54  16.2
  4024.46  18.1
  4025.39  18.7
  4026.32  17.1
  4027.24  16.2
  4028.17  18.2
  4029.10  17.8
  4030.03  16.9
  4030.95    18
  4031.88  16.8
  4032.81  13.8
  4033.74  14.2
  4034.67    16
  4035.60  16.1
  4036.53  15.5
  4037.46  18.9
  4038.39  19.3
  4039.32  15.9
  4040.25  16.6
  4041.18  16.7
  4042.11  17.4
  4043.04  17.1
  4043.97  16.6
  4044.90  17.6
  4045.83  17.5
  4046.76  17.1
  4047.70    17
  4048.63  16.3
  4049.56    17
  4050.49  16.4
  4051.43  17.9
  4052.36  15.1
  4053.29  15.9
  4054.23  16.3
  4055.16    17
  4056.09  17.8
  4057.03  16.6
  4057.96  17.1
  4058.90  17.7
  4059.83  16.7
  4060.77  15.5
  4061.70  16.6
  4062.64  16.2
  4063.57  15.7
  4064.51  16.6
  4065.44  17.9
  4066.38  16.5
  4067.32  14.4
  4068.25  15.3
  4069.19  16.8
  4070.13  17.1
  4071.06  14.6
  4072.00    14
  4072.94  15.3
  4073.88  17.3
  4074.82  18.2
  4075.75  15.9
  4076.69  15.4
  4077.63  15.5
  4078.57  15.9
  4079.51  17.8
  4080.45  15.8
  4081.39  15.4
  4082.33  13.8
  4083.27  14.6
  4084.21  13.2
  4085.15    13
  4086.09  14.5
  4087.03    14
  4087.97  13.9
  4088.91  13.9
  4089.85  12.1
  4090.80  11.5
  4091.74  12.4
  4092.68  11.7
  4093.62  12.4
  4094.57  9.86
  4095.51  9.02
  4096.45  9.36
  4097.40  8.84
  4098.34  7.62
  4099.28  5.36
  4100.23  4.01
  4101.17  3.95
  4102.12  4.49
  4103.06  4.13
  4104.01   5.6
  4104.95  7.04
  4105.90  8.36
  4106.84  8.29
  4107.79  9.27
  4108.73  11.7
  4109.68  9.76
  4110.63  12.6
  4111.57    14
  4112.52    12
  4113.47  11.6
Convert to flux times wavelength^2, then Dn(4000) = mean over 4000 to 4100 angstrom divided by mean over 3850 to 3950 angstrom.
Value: 1.13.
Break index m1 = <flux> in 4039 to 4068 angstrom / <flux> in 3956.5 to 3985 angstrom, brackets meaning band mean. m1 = 1.6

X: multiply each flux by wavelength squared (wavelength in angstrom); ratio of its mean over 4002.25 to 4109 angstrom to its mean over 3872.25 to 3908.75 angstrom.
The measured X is 1.3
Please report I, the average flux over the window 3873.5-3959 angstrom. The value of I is 14.7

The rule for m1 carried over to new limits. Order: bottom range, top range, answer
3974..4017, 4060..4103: 0.85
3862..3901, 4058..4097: 1.18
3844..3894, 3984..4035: 1.25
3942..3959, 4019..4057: 1.05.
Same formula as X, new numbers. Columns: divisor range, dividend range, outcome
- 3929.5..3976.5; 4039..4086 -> 1.28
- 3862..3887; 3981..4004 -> 1.21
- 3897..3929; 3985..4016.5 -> 1.06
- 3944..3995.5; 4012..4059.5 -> 1.35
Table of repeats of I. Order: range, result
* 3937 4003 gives 13.9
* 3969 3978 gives 7.89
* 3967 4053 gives 15.4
